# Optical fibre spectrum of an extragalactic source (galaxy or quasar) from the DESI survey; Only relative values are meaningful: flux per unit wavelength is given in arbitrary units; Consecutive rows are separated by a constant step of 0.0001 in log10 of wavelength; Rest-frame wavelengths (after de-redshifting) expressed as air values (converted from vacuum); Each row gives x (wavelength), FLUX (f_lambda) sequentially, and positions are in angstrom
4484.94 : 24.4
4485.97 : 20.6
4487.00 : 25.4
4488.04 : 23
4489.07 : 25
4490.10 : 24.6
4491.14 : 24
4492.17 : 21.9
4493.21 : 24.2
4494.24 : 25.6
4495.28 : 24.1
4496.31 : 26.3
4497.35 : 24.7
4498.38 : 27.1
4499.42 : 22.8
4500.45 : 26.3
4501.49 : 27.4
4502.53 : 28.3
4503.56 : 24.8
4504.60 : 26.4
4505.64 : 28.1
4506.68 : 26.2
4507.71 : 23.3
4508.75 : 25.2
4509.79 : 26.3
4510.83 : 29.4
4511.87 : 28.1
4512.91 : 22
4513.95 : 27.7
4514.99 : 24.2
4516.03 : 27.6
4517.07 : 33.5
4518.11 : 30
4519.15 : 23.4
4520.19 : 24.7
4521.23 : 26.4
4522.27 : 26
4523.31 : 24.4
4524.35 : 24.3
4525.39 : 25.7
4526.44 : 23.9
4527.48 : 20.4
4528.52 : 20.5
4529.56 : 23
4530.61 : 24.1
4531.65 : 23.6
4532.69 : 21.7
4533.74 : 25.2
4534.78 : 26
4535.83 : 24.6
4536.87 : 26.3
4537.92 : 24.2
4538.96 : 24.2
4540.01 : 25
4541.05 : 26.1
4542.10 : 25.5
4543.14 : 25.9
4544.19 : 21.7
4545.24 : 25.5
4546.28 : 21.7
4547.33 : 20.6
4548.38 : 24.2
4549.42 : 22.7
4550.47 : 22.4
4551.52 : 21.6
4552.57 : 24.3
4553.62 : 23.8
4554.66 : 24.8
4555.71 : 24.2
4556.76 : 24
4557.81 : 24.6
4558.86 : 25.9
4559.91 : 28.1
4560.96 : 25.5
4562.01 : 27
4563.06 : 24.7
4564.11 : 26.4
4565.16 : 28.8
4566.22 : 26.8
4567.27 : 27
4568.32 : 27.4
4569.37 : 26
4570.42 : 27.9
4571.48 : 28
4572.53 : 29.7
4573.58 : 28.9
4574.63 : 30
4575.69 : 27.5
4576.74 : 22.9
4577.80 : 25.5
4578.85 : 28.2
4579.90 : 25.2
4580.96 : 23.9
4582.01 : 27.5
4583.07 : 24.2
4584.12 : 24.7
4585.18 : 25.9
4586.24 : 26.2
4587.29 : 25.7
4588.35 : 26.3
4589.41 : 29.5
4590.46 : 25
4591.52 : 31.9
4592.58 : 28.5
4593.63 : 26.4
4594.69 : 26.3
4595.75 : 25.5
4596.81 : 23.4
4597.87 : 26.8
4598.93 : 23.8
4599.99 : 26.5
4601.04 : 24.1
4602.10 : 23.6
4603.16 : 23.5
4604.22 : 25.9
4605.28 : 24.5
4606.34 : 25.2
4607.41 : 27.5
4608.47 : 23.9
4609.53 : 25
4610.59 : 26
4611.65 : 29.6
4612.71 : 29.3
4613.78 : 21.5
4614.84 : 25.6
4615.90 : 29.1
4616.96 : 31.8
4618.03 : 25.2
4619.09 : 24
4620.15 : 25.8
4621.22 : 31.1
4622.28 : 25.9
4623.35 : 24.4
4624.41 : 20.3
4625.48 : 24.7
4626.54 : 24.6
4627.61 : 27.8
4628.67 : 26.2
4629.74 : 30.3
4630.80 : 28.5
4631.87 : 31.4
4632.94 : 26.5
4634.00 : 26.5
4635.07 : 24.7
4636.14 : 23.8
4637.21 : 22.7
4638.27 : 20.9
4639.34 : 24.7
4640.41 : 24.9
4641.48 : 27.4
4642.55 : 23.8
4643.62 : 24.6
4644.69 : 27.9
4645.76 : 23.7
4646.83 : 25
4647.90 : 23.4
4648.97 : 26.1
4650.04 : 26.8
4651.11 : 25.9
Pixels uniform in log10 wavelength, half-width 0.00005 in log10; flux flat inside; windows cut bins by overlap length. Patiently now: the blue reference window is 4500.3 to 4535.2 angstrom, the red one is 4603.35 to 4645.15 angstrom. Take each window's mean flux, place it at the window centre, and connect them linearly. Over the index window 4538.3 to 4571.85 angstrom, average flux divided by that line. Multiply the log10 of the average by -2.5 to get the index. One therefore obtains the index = 0.03 mag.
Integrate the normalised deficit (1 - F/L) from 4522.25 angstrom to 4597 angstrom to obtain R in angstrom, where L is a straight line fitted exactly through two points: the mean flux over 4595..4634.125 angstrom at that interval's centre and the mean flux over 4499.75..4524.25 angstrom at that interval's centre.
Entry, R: 2.6 angstrom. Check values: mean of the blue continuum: 26.4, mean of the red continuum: 26.1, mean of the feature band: 25.4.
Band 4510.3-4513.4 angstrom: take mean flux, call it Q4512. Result 26.5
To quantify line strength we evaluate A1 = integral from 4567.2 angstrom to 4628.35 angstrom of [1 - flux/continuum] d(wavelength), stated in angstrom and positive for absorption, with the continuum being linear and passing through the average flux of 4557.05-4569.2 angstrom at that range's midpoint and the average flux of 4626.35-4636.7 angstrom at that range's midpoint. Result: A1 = 1.3 angstrom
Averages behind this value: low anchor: 26.5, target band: 26.2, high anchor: 27.1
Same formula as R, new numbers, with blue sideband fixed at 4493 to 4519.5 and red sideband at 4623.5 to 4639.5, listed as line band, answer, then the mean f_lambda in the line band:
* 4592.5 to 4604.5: 0.25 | 25.2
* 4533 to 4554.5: 1.67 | 24.1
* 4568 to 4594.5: -1.06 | 26.9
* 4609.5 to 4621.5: -0.62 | 27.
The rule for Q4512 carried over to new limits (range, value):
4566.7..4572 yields 27.3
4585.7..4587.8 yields 26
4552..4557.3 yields 24.2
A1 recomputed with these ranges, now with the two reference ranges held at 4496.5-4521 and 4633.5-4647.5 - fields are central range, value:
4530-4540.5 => 0.63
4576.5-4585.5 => 0.01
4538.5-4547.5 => 0.62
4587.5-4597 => -0.67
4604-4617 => -0.68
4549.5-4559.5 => 0.71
